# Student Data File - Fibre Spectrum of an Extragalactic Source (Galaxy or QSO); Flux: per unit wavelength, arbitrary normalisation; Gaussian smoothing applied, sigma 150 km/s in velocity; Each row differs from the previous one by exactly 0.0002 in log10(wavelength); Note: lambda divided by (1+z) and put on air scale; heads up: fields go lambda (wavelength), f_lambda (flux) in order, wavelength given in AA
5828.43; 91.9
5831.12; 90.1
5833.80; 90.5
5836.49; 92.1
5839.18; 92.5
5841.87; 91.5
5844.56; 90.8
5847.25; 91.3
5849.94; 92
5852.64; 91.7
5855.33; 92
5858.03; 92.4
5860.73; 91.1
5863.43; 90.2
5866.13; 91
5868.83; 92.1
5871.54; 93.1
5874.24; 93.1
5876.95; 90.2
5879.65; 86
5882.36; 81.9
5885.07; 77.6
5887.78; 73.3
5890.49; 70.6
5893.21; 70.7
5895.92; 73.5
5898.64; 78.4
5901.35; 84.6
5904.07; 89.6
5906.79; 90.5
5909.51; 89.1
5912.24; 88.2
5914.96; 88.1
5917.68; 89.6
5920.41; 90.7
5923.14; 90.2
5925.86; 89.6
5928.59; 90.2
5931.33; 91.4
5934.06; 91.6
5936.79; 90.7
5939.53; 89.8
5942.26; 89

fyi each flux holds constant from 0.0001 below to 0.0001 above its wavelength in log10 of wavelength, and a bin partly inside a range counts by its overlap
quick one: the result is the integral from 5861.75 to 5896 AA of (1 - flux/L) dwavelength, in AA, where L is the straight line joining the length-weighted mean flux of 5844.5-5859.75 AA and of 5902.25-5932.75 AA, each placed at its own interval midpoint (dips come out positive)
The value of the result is 2.70 AA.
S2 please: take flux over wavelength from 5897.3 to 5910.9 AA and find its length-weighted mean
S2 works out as 86.4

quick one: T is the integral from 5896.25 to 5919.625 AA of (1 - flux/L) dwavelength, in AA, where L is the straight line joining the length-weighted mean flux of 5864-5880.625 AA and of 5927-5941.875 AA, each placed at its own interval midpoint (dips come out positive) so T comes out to 1.0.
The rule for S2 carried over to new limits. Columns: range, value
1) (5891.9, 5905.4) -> 79.4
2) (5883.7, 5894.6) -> 73.1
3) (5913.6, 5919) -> 88.9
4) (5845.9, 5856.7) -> 91.8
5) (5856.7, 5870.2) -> 91.3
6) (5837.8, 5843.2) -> 92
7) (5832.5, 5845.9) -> 91.5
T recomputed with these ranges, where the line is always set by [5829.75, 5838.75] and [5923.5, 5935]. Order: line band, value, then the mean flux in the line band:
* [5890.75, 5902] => 1.9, 75.7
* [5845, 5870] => -0.2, 91.5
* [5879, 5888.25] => 1.1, 79.8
